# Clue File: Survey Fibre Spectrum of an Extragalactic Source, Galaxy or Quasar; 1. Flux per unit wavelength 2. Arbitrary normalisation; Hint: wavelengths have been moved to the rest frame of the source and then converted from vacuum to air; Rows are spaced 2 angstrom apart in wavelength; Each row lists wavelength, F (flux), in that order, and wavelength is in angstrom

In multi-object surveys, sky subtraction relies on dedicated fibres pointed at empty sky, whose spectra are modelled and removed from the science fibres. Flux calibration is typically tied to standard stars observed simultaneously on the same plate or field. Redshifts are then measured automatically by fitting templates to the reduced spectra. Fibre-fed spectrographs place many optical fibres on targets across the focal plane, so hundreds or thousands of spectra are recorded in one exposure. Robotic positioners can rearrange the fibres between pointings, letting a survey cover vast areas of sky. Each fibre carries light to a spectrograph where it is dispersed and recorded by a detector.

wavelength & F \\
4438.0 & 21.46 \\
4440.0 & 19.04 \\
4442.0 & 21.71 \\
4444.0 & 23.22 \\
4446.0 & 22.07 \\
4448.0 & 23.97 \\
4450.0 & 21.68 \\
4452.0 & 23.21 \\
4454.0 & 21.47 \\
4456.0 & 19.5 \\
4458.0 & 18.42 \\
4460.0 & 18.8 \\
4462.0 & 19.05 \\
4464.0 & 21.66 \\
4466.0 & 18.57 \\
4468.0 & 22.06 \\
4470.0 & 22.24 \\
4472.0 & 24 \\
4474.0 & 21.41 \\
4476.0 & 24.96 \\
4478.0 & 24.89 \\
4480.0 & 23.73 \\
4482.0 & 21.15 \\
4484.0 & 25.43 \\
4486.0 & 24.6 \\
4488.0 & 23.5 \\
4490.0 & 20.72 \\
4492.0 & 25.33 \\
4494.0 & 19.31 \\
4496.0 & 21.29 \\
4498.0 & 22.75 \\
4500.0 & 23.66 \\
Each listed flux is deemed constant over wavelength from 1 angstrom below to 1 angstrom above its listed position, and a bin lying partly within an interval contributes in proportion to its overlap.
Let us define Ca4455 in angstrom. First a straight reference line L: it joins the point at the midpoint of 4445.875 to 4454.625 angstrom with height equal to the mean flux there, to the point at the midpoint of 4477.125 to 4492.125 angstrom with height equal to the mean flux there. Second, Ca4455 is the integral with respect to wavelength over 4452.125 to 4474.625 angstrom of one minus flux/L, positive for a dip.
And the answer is 2.2 angstrom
